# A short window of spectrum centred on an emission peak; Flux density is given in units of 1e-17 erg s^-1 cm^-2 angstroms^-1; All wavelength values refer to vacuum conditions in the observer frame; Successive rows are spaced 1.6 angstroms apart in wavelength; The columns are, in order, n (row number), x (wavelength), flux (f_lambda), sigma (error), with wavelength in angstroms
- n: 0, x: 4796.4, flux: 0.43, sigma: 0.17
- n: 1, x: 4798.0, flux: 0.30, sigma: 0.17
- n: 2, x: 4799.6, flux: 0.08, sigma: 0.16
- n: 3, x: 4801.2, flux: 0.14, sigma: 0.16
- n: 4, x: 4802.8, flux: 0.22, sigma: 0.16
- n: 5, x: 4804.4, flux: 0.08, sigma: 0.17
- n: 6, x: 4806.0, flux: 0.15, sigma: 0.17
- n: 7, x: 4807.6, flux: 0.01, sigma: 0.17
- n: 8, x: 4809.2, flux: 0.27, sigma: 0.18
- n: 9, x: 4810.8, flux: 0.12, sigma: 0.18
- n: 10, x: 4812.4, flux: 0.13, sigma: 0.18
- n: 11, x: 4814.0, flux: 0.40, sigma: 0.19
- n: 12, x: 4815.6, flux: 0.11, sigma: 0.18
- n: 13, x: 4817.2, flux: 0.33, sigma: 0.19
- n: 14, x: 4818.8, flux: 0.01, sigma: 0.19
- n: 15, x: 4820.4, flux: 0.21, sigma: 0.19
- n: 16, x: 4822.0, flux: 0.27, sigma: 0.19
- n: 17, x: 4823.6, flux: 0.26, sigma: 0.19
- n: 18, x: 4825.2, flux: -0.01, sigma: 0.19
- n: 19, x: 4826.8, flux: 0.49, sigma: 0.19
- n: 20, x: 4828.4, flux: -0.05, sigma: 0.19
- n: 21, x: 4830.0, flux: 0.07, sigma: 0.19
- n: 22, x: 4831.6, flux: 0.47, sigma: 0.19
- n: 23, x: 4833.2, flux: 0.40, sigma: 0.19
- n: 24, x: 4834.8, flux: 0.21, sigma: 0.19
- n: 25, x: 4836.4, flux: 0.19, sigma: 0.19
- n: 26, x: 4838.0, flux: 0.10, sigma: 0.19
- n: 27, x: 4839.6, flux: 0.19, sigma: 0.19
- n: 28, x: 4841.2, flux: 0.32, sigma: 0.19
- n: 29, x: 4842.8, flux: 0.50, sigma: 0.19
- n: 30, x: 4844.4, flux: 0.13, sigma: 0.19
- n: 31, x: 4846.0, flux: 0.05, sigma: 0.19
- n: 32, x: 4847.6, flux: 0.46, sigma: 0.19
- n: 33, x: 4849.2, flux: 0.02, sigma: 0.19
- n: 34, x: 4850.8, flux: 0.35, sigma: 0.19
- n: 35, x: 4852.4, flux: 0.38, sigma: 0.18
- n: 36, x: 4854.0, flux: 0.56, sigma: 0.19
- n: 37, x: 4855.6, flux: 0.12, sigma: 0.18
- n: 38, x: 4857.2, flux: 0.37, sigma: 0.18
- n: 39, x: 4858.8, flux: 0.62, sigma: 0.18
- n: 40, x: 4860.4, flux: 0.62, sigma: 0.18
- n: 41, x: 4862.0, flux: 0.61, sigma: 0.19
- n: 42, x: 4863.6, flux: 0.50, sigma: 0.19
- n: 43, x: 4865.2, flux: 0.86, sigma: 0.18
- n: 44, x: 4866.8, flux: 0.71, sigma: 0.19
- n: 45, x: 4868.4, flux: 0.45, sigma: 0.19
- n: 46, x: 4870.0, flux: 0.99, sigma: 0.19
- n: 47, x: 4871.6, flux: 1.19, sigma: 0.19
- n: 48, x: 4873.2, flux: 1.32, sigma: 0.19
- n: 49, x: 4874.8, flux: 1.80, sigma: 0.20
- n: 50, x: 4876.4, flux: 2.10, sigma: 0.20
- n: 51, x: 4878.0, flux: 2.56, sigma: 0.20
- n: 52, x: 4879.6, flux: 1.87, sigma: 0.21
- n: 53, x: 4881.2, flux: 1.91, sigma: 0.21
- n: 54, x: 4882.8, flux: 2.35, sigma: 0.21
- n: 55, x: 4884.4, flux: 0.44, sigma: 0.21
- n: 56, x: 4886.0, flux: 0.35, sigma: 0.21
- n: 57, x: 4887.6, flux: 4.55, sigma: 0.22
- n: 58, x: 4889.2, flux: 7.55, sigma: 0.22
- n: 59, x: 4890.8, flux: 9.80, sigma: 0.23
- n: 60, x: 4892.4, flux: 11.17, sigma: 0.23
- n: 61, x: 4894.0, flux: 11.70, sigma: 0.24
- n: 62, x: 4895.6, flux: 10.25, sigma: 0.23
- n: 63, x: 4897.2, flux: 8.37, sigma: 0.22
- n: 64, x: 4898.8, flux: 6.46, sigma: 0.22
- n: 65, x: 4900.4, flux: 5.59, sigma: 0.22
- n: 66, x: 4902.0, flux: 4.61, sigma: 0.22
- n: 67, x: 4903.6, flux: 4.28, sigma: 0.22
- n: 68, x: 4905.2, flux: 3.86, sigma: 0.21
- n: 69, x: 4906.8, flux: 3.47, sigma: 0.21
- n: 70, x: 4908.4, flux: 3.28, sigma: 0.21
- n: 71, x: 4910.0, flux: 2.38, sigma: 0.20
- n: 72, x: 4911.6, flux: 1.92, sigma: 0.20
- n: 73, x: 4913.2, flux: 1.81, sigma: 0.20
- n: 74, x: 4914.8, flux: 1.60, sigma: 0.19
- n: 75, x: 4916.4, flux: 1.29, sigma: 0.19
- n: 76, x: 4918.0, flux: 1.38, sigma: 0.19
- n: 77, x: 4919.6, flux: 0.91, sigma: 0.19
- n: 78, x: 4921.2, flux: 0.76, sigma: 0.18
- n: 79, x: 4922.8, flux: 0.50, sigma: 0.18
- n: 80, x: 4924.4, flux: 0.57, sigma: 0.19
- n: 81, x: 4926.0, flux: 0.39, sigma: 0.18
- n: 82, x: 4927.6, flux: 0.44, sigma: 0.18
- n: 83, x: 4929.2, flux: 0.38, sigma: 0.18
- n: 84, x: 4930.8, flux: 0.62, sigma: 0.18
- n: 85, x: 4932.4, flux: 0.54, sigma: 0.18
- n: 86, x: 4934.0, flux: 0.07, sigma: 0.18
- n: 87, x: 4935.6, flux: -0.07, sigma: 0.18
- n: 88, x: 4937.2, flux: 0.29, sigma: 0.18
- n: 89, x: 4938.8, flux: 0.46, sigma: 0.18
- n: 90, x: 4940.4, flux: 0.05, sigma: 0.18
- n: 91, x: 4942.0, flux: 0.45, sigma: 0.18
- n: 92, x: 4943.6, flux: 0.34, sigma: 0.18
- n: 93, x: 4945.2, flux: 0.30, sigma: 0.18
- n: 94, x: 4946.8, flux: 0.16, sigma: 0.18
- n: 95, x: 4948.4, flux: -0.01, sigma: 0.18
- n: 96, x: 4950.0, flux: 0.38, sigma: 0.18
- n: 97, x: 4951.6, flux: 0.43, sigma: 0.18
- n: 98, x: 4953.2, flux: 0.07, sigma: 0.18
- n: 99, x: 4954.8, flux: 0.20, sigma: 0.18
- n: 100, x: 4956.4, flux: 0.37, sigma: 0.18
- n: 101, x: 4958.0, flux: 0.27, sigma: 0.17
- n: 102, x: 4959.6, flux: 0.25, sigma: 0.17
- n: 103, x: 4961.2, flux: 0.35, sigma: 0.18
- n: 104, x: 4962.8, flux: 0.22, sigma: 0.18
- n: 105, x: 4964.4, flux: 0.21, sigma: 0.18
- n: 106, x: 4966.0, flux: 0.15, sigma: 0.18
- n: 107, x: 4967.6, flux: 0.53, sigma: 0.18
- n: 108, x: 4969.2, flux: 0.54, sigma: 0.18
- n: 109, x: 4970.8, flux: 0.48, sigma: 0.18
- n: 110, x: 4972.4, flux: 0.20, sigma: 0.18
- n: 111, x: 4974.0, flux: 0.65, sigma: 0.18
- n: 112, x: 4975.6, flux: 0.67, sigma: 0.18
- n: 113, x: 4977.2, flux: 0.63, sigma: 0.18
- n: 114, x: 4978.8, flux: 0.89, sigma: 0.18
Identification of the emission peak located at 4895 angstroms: Lyman alpha 1216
